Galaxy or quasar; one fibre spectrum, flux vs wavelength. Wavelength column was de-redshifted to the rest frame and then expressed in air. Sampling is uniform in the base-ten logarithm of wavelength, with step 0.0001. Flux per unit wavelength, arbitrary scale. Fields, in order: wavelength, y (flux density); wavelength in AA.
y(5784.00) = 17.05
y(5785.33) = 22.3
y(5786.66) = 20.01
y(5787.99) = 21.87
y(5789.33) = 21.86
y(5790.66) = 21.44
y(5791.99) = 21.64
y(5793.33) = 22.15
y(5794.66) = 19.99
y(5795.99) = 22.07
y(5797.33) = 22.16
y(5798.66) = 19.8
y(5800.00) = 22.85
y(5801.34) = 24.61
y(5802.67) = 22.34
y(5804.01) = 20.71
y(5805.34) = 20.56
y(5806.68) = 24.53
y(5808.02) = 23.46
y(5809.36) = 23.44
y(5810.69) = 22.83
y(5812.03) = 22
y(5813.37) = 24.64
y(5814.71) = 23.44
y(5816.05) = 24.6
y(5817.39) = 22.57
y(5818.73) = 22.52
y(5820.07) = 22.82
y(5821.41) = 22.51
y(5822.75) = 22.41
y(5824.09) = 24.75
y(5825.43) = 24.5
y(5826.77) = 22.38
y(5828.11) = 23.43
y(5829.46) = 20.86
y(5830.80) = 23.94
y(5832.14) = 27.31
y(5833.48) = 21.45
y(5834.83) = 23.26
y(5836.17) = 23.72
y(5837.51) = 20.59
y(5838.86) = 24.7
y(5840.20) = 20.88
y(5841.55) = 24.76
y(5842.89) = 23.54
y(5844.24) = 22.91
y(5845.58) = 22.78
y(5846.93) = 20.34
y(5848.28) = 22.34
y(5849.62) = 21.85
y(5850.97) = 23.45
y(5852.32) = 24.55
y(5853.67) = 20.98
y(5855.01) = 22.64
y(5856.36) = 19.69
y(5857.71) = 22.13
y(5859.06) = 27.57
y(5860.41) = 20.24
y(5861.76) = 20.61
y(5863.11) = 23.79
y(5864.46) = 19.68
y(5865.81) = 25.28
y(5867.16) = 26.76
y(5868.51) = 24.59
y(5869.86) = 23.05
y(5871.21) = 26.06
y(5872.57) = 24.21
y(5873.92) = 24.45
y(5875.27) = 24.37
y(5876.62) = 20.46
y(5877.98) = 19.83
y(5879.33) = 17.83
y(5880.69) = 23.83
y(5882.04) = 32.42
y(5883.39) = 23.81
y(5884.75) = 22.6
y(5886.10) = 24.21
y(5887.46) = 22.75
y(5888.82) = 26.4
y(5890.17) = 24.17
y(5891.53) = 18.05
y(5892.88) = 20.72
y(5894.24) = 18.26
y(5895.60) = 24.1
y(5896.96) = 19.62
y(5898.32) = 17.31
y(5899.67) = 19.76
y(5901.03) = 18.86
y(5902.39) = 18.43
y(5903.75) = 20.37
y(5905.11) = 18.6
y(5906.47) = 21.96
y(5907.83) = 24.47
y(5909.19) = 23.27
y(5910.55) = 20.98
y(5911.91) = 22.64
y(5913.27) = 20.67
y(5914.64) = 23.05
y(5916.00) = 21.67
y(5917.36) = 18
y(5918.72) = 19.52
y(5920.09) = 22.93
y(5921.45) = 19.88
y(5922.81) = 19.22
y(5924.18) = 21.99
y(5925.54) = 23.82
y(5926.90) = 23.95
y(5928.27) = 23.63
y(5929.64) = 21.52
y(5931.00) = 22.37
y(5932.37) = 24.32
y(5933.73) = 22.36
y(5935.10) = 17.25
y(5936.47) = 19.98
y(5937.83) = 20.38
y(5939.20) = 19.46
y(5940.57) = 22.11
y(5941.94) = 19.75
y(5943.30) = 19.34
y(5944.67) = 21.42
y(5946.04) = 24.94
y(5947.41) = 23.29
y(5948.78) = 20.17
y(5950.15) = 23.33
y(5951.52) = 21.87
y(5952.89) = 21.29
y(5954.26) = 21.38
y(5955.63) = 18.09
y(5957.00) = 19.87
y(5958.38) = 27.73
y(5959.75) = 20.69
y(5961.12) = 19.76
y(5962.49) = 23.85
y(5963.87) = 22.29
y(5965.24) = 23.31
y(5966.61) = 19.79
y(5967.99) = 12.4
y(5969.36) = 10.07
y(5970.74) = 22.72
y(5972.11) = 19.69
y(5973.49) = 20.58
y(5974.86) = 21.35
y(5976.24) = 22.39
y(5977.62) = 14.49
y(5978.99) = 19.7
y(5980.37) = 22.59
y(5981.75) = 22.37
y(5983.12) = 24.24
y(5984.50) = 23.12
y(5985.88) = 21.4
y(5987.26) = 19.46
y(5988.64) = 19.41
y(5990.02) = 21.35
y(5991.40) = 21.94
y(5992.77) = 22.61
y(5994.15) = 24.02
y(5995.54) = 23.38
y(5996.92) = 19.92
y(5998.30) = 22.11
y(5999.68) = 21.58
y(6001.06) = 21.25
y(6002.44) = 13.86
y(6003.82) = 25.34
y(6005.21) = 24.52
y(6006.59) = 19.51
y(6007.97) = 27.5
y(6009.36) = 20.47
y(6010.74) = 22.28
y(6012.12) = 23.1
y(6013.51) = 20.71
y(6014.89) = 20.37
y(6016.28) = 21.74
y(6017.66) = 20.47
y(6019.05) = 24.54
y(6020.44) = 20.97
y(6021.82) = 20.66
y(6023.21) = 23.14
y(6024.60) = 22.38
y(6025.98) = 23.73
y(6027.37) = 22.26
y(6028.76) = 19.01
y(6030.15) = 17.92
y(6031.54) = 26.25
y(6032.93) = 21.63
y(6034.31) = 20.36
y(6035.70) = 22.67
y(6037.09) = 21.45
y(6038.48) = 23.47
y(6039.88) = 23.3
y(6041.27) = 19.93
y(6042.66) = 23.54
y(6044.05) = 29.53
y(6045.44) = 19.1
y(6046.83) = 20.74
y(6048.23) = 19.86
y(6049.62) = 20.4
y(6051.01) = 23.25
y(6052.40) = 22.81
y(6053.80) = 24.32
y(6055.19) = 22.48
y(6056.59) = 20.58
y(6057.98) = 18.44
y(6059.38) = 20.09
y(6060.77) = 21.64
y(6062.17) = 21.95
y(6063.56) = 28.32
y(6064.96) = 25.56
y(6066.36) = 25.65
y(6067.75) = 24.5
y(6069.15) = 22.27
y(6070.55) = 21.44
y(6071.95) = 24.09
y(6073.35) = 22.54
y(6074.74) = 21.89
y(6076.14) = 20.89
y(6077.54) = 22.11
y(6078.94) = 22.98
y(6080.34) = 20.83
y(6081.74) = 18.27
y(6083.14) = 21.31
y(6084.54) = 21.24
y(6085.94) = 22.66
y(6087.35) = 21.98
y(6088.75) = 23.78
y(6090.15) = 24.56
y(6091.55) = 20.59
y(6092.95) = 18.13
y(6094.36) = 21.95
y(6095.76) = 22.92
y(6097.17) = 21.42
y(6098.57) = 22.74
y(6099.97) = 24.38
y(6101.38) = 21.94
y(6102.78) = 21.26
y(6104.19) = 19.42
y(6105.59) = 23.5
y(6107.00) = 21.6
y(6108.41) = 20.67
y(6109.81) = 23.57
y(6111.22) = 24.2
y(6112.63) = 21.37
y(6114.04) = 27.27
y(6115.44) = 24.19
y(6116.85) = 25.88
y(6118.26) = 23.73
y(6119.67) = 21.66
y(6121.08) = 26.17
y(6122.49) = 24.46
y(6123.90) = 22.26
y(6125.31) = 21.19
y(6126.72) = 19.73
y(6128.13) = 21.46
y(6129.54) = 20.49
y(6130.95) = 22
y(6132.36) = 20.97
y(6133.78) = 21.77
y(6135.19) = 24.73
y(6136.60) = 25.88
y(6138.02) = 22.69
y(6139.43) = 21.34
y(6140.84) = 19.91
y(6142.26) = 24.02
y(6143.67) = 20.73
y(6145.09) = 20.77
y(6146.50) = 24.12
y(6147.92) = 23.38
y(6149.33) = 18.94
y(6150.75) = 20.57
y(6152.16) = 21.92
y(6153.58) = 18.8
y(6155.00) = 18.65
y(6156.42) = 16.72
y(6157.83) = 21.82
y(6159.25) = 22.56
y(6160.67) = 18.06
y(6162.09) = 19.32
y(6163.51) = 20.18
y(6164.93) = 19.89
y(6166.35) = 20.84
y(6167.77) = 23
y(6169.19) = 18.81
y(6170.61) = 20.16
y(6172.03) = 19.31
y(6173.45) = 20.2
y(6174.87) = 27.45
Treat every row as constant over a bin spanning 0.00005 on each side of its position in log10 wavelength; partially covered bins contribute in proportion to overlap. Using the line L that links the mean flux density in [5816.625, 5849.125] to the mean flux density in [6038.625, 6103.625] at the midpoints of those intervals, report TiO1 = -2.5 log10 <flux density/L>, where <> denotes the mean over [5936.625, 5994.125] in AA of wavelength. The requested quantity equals 0.083 mag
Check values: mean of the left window 23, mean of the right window 22.3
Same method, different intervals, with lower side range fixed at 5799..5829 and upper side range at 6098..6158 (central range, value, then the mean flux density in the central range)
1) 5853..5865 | 0.05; 22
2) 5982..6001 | 0.03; 21.9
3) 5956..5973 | 0.13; 20.1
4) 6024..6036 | 0.03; 21.8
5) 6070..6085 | 0.03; 21.6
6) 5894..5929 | 0.08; 21.1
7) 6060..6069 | -0.10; 24.4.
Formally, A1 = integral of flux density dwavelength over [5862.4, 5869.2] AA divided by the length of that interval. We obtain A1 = 24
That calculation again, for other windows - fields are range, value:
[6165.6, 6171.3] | 20.7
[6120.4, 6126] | 23.5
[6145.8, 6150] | 22.2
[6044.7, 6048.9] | 20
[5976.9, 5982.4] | 19.8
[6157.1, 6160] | 22.1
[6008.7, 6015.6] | 21.4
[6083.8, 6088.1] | 22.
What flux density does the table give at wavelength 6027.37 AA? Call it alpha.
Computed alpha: 22.26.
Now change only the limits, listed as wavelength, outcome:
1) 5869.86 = 23.05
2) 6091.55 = 20.59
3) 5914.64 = 23.05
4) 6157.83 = 21.82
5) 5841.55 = 24.76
